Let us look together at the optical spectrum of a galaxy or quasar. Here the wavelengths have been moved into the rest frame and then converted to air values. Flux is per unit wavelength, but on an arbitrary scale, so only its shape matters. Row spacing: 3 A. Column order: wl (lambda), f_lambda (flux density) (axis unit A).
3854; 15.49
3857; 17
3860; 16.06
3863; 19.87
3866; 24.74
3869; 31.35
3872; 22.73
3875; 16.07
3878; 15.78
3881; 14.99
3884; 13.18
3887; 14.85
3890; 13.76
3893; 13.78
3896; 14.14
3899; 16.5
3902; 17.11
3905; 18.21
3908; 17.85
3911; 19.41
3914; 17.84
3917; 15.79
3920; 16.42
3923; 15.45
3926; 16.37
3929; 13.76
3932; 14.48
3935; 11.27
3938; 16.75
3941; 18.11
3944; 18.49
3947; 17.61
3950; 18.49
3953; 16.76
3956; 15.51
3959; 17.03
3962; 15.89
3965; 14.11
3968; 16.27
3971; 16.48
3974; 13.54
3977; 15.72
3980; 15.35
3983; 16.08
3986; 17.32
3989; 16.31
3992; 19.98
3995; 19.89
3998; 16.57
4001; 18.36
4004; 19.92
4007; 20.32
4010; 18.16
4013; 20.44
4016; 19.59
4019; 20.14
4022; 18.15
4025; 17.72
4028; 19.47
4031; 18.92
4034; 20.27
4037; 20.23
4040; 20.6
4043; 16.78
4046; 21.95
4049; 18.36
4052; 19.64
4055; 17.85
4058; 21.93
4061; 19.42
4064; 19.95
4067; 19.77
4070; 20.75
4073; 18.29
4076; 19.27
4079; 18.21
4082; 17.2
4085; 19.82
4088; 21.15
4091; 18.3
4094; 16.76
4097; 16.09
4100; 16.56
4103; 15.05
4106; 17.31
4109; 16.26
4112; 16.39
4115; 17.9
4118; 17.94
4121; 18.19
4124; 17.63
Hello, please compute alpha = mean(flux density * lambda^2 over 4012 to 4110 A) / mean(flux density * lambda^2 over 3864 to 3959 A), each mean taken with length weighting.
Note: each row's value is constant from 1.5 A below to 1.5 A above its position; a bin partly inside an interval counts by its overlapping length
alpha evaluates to 1.19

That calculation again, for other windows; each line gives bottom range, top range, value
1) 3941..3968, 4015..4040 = 1.20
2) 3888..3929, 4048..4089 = 1.29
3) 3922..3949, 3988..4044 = 1.25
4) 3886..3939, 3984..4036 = 1.26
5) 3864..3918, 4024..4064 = 1.19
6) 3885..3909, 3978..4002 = 1.17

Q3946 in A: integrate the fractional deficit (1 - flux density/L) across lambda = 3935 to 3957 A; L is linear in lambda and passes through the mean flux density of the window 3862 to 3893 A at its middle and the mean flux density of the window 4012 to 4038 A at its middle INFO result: 2.2 A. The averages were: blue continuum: 18.5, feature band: 17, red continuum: 19.4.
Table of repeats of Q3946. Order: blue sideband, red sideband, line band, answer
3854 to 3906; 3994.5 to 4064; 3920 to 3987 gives 9.08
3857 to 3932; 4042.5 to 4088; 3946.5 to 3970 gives 2.15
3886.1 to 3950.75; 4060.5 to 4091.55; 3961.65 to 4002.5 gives 2.06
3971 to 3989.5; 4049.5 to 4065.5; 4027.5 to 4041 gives -1.03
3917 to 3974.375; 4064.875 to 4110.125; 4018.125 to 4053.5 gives -4.12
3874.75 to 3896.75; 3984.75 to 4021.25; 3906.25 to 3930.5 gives -1.43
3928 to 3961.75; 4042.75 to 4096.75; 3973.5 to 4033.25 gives -1.95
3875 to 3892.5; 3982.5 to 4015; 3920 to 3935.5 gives 1.39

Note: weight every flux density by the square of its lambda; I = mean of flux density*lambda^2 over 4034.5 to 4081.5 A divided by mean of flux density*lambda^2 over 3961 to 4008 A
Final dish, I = 1.19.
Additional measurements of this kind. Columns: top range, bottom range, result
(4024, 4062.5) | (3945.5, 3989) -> 1.25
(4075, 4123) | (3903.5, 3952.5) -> 1.15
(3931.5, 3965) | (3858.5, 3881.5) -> 0.83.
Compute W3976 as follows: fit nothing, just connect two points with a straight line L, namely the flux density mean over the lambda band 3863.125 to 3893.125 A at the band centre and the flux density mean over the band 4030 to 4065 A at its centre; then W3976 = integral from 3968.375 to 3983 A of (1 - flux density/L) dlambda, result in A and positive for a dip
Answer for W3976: 2.83 A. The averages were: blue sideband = 18.4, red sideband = 19.7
